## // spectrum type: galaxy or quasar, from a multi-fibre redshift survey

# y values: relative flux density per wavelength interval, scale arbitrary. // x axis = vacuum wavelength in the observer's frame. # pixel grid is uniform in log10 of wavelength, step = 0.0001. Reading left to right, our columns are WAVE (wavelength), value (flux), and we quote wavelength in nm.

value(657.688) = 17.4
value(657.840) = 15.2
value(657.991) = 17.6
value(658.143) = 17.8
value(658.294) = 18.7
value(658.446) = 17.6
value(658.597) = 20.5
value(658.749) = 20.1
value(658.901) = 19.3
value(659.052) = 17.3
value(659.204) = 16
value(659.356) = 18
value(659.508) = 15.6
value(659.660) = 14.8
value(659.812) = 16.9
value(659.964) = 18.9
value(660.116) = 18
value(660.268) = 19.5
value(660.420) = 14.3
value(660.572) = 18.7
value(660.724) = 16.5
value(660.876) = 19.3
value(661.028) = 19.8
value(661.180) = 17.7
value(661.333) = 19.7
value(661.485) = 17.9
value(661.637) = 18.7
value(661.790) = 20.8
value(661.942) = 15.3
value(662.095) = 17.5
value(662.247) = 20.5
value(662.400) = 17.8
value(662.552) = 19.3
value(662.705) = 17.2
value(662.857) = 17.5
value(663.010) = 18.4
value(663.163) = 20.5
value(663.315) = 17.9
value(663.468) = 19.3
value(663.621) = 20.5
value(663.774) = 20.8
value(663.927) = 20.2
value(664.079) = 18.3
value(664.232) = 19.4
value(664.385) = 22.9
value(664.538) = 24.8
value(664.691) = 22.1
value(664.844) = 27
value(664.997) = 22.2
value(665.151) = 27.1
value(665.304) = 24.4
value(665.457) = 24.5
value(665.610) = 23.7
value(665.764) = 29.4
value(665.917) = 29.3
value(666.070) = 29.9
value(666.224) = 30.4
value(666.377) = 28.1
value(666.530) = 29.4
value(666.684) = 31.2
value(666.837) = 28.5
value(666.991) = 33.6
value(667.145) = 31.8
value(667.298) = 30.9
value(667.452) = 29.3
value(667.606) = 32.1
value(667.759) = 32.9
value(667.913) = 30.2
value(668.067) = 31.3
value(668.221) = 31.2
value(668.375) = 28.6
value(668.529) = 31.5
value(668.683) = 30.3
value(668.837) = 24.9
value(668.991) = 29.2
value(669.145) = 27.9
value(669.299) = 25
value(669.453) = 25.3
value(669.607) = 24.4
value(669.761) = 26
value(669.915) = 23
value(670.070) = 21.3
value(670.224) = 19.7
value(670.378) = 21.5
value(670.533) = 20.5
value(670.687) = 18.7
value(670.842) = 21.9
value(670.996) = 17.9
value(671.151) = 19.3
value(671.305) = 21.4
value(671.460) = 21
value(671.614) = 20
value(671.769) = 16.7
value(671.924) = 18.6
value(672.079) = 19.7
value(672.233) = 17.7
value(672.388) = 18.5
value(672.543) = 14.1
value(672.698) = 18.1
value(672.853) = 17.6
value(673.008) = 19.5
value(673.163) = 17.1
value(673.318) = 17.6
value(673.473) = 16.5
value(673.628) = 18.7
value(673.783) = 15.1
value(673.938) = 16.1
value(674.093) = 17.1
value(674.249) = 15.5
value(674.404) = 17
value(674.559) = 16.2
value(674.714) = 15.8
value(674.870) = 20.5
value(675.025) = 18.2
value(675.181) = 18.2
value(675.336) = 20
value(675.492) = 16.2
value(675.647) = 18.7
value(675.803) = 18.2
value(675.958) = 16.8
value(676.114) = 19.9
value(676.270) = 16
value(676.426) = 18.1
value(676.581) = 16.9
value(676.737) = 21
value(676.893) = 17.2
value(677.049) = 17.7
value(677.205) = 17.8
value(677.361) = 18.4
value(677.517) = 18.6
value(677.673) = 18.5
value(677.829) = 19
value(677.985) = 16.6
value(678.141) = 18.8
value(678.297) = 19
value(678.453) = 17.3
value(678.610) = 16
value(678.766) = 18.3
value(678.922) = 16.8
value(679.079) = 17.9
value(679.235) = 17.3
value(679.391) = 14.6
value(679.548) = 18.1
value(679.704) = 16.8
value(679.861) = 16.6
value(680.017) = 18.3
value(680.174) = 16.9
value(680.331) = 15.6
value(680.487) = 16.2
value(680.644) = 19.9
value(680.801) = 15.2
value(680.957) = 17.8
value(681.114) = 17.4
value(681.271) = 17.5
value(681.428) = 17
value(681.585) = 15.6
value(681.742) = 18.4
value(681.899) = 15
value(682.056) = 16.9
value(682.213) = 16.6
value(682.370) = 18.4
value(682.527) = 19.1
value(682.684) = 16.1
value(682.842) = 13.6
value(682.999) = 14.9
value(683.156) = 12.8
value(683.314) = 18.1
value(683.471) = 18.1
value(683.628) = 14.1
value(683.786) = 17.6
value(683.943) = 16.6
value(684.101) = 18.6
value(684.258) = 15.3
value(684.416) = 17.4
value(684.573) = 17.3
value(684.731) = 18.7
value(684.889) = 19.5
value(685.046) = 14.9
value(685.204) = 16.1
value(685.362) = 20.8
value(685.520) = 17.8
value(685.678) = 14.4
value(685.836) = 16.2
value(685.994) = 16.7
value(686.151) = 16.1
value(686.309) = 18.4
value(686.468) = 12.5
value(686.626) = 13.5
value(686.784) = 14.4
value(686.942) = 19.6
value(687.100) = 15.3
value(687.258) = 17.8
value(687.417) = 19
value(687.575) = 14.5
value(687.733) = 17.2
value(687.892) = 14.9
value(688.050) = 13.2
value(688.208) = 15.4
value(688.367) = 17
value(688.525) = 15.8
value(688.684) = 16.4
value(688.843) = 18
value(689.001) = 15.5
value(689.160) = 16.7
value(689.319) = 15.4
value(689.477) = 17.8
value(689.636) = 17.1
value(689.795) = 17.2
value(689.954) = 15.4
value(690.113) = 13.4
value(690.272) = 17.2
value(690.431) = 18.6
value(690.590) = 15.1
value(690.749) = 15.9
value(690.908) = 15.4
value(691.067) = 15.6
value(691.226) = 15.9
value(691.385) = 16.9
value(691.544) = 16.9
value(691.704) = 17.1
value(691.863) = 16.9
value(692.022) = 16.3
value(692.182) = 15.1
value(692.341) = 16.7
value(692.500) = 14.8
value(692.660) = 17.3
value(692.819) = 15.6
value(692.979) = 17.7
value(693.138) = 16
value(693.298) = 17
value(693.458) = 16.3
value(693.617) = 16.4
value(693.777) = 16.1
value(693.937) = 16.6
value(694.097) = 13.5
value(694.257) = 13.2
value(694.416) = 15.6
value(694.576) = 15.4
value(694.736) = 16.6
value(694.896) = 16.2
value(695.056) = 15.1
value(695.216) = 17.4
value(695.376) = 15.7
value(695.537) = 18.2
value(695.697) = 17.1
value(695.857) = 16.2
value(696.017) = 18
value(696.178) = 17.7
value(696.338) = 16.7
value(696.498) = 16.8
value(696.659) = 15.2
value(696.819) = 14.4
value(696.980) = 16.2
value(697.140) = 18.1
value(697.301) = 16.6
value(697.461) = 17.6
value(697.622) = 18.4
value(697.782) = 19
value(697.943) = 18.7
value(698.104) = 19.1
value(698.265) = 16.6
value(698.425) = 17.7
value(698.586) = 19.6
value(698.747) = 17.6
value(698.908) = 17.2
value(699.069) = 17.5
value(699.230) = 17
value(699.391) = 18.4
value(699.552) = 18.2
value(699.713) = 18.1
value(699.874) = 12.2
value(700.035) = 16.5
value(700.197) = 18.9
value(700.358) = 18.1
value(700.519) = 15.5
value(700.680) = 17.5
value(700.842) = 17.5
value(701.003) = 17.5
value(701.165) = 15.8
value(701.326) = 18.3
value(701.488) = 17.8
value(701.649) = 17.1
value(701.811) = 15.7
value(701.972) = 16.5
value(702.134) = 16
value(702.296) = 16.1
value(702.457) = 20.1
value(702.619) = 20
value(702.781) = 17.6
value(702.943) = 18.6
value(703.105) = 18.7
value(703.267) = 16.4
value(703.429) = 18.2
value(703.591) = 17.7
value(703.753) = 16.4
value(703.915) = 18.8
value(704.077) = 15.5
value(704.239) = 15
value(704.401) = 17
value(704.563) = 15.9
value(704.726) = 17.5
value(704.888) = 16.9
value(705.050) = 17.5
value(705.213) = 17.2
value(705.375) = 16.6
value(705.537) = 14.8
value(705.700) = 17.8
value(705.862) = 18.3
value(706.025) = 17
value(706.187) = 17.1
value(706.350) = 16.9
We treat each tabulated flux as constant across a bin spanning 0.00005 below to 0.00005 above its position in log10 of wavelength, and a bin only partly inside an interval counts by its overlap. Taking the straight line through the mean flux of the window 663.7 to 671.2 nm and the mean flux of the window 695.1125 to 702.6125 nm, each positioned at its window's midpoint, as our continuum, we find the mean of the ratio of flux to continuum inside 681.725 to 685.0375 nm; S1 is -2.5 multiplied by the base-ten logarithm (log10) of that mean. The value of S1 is 0.27 mag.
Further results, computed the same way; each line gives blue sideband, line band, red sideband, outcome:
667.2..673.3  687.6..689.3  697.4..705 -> 0.240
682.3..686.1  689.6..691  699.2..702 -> 0.051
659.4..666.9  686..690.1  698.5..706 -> 0.160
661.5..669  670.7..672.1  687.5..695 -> 0.166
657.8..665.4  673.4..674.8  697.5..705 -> 0.133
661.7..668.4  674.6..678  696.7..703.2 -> 0.229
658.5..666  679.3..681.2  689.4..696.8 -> 0.052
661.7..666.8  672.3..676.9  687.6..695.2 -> 0.150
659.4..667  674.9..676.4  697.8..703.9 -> 0.115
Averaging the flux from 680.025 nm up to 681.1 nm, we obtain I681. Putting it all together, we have 17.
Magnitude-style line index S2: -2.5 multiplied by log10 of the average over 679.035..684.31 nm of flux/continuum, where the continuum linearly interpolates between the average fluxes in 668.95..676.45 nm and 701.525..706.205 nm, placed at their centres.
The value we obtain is 0.12 mag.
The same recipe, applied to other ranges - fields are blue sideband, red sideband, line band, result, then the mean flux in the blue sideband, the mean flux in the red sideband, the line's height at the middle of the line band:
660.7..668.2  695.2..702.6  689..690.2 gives 0.180 mag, 23.8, 17.2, 19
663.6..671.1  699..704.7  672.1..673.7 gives 0.363 mag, 26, 17.2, 24.6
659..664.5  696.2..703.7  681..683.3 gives 0.090 mag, 18.4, 17.4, 17.9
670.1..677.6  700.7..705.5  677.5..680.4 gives 0.039 mag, 18.2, 17.2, 18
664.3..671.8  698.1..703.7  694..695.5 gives 0.223 mag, 26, 17.4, 19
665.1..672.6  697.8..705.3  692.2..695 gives 0.210 mag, 25.4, 17.4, 19.3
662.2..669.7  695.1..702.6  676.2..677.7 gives 0.256 mag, 25.6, 17.2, 22.8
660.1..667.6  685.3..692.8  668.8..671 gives -0.106 mag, 22.6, 16.3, 21.1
